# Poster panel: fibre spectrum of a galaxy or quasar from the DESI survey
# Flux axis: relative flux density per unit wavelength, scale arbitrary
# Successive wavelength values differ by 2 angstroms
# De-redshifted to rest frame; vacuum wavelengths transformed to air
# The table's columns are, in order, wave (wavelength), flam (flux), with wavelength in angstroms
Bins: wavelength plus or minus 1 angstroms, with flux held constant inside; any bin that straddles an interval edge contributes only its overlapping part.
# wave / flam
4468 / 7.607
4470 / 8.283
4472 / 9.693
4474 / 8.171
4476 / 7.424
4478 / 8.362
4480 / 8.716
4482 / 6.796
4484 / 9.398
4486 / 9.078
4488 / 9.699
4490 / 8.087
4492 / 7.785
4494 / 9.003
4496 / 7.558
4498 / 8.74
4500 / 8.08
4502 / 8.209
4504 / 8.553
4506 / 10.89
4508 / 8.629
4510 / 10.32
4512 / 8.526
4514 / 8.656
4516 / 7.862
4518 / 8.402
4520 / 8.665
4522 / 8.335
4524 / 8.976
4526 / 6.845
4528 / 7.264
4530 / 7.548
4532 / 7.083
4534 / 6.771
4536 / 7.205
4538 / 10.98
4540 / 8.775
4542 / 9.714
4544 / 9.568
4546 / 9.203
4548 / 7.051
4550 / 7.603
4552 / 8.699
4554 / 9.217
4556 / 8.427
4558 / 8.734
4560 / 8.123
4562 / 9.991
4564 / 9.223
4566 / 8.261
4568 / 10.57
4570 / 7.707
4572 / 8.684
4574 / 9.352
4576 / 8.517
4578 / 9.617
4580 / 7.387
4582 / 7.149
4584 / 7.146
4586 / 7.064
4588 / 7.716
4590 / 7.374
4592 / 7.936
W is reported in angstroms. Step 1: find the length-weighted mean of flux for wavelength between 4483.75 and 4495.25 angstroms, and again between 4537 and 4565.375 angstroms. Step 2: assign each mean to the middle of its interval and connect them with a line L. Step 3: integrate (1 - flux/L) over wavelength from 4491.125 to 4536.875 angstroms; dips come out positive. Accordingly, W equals 3.0 angstroms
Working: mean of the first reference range 8.78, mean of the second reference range 8.94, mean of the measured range 8.26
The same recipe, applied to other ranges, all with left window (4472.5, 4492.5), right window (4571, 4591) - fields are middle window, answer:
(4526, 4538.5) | 0.9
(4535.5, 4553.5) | -1.5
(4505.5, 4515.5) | -1.2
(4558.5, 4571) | -1.4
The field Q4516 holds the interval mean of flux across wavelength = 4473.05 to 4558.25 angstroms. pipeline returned 8.45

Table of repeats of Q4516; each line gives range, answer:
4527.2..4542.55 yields 8.13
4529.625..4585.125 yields 8.52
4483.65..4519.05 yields 8.74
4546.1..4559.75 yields 8.34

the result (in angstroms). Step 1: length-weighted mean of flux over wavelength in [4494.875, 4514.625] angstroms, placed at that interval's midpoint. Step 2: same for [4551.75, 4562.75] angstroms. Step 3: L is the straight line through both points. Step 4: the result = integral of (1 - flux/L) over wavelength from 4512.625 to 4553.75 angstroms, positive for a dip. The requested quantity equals 2.6 angstroms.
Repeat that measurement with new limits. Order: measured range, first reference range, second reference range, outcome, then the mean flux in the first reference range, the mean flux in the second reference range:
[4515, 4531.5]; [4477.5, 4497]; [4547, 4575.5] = 1.2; 8.45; 8.69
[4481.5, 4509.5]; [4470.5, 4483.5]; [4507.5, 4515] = 0.0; 8.24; 9.06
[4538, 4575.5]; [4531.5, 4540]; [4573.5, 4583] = -2.9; 8.15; 8.35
